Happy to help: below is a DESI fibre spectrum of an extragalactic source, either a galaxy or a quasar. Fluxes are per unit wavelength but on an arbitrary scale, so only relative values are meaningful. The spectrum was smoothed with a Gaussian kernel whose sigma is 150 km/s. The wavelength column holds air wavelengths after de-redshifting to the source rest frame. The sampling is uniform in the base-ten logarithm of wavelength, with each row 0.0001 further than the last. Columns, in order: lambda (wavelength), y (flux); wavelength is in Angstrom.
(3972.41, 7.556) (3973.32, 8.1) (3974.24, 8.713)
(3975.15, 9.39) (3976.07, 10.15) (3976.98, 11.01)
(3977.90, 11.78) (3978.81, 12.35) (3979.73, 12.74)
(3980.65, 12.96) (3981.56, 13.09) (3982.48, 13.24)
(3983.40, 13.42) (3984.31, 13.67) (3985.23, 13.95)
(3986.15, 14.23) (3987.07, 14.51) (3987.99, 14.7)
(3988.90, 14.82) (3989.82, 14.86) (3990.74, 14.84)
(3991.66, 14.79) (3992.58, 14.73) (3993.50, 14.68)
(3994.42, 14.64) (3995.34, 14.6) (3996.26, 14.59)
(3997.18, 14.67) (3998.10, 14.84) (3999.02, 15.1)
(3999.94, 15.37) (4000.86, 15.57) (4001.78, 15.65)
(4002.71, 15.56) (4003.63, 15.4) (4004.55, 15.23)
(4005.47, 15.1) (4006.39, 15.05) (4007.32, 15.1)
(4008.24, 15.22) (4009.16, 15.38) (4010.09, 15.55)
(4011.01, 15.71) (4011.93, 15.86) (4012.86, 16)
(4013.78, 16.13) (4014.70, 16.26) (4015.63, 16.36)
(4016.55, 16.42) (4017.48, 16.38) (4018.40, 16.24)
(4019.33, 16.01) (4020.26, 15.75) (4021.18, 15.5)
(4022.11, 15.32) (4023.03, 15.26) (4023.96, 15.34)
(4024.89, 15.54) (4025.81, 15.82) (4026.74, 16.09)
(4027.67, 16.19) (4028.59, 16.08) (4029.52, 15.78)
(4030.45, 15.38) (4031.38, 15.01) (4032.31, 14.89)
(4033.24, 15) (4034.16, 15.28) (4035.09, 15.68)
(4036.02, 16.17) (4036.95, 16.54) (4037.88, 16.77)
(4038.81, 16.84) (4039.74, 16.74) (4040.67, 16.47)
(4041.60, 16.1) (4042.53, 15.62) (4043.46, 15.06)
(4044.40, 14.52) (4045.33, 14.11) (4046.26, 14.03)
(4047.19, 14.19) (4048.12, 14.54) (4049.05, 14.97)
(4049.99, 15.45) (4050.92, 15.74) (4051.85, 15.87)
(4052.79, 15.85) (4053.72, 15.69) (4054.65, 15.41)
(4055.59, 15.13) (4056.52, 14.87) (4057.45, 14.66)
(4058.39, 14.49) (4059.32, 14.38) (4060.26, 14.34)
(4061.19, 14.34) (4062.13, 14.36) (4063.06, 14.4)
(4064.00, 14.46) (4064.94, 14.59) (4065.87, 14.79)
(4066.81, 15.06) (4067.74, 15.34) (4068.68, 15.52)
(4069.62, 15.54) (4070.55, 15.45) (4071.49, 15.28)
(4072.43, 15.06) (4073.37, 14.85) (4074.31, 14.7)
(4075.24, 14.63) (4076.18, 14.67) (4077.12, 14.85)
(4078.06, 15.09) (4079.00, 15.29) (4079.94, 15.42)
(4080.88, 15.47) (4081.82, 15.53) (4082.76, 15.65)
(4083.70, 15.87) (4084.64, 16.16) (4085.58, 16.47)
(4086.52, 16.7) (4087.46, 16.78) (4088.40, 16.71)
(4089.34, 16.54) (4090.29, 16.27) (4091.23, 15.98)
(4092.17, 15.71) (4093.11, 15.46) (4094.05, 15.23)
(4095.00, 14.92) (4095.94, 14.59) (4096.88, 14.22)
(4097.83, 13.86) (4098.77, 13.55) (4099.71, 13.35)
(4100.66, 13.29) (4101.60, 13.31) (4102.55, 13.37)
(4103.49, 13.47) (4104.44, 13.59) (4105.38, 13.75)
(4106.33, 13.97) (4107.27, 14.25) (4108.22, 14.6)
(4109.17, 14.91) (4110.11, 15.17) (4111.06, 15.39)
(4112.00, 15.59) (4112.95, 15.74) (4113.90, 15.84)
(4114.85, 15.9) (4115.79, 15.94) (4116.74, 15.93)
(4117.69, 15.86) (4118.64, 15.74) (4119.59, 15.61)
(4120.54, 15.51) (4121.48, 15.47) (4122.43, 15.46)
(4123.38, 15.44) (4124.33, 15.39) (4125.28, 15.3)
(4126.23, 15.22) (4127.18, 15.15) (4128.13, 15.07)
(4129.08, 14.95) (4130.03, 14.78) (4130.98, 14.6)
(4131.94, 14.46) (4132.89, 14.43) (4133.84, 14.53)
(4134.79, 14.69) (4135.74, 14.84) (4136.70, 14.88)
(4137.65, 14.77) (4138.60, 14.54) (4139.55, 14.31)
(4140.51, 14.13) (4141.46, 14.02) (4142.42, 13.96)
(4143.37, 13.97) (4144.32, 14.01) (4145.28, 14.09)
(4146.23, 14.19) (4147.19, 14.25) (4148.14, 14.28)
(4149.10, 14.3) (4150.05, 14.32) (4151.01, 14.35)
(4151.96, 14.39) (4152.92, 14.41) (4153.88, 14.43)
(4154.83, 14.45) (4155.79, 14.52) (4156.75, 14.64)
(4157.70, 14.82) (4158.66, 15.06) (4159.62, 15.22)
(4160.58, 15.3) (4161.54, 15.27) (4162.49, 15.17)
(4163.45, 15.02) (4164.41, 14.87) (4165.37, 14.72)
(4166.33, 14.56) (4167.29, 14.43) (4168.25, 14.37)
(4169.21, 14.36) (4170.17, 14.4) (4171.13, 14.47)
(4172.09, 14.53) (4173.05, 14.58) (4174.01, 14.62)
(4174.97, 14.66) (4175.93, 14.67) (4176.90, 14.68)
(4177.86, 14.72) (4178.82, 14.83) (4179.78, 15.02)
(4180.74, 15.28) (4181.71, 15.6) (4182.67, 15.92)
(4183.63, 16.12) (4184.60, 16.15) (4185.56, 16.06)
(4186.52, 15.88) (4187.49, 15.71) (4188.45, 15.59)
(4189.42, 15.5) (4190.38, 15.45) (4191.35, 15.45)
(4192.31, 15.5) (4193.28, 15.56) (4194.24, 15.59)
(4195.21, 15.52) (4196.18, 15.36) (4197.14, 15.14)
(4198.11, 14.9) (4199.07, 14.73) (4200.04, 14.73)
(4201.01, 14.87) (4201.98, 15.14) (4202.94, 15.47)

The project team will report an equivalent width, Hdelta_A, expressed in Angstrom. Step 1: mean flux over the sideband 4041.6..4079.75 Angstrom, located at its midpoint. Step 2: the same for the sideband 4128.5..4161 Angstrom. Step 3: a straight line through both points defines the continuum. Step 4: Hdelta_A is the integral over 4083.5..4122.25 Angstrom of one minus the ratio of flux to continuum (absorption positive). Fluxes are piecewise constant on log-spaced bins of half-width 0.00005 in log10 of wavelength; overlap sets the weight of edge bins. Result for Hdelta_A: -1.1 Angstrom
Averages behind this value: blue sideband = 14.9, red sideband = 14.5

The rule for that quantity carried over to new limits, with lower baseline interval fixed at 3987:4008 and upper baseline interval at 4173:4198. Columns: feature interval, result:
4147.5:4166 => 0.7 Angstrom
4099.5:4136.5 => 0.8 Angstrom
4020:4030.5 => -0.4 Angstrom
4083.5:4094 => -0.7 Angstrom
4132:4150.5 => 1.1 Angstrom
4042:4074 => 0.3 Angstrom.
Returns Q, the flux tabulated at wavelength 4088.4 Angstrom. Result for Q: 16.71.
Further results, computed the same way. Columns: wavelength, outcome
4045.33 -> 14.11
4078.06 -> 15.09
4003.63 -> 15.4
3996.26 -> 14.59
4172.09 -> 14.53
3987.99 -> 14.7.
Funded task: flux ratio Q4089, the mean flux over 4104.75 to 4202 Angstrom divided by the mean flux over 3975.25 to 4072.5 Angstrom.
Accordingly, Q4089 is 1.0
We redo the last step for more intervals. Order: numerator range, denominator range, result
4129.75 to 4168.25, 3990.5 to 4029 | 0.94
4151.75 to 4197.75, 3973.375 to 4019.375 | 1.05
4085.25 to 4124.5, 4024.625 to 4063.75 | 0.99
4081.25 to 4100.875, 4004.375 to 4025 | 0.98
